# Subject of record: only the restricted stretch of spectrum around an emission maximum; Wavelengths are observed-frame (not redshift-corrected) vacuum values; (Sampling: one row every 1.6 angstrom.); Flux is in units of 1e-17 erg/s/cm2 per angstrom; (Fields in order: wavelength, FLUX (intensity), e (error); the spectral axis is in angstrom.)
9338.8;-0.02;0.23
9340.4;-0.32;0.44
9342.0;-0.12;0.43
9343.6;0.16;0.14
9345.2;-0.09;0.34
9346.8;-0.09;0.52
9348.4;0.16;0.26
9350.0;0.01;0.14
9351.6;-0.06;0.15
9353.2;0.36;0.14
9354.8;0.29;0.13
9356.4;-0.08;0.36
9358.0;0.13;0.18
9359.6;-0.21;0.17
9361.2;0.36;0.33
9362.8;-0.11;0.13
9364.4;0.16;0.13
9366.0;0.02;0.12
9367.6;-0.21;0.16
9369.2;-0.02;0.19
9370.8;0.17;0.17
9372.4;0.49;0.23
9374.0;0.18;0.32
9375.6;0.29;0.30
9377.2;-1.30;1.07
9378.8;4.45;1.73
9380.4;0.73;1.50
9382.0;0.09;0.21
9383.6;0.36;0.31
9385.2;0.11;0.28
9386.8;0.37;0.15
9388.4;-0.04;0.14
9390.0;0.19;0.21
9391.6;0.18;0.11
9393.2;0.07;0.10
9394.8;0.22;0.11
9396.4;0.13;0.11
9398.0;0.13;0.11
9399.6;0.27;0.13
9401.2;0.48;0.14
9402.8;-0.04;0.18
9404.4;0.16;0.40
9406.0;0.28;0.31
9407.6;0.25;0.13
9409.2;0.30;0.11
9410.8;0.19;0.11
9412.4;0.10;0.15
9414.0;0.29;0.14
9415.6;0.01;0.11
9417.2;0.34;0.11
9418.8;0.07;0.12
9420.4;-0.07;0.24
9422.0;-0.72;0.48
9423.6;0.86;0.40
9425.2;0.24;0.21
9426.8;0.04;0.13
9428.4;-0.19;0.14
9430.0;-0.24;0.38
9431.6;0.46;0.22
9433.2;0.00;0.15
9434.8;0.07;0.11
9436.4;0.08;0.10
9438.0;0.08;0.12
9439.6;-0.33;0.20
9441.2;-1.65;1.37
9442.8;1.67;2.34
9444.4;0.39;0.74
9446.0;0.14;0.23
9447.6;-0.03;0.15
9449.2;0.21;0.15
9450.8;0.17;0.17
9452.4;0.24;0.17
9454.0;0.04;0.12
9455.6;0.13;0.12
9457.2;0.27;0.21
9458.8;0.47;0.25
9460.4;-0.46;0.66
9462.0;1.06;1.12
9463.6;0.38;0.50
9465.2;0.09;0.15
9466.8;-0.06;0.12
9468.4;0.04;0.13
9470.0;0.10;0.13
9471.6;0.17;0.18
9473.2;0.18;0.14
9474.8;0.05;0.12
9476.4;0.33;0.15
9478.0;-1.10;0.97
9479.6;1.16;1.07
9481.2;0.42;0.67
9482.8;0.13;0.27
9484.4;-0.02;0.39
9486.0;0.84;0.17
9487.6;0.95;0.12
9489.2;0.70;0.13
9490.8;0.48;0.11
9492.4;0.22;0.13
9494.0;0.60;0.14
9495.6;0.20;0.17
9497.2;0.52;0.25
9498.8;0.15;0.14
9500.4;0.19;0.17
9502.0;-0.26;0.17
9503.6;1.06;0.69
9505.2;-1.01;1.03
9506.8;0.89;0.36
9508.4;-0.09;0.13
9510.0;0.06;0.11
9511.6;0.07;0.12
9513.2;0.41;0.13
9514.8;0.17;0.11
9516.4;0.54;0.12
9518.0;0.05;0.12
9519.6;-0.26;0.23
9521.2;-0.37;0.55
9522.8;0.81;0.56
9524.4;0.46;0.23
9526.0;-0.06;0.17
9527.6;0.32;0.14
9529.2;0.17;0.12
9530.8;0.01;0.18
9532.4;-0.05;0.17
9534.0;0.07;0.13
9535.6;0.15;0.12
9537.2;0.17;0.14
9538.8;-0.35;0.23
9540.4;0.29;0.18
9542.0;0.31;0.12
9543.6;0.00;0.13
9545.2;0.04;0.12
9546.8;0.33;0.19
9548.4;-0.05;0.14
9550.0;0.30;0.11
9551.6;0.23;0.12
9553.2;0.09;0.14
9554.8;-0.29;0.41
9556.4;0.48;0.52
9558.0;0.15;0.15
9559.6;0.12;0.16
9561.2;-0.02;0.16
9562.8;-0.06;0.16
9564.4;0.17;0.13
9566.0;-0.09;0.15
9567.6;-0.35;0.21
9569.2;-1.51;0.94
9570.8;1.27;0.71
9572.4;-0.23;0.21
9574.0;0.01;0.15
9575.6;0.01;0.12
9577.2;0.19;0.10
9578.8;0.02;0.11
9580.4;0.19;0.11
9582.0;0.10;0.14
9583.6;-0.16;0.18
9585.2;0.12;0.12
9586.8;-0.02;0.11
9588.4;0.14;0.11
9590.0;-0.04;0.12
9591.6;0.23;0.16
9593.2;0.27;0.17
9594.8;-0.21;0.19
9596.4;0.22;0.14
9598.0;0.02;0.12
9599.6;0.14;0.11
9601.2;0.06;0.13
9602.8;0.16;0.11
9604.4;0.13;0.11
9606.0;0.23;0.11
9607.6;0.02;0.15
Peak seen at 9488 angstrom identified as H-beta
